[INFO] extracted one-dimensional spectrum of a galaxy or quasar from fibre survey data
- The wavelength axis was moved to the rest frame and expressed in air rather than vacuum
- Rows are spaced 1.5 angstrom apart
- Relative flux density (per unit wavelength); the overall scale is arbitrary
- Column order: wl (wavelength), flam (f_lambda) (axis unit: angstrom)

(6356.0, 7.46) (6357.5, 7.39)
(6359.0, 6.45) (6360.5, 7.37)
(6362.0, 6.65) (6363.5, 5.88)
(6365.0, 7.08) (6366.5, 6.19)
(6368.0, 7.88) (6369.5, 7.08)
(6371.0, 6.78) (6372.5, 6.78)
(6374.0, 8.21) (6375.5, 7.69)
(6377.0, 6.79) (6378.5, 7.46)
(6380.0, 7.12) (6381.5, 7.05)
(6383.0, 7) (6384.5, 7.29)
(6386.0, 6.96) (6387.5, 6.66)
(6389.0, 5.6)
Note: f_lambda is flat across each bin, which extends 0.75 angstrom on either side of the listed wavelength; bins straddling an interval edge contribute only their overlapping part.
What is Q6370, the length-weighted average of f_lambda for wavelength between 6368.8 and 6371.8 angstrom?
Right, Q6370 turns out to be 6.92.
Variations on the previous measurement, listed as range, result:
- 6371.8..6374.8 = 7.51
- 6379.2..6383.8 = 7.06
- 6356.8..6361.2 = 7.06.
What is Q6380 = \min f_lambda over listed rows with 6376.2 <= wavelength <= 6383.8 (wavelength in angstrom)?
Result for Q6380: 6.79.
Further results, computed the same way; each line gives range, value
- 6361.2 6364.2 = 5.88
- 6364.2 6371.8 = 6.19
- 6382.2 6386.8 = 6.96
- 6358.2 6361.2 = 6.45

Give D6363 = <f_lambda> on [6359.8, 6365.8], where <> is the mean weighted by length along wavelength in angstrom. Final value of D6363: 6.74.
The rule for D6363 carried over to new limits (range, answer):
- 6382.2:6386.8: 7.08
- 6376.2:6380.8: 7.13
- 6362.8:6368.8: 6.77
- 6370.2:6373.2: 6.79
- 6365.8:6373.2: 6.95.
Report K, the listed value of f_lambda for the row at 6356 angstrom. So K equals 7.46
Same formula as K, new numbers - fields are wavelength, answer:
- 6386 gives 6.96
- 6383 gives 7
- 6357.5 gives 7.39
